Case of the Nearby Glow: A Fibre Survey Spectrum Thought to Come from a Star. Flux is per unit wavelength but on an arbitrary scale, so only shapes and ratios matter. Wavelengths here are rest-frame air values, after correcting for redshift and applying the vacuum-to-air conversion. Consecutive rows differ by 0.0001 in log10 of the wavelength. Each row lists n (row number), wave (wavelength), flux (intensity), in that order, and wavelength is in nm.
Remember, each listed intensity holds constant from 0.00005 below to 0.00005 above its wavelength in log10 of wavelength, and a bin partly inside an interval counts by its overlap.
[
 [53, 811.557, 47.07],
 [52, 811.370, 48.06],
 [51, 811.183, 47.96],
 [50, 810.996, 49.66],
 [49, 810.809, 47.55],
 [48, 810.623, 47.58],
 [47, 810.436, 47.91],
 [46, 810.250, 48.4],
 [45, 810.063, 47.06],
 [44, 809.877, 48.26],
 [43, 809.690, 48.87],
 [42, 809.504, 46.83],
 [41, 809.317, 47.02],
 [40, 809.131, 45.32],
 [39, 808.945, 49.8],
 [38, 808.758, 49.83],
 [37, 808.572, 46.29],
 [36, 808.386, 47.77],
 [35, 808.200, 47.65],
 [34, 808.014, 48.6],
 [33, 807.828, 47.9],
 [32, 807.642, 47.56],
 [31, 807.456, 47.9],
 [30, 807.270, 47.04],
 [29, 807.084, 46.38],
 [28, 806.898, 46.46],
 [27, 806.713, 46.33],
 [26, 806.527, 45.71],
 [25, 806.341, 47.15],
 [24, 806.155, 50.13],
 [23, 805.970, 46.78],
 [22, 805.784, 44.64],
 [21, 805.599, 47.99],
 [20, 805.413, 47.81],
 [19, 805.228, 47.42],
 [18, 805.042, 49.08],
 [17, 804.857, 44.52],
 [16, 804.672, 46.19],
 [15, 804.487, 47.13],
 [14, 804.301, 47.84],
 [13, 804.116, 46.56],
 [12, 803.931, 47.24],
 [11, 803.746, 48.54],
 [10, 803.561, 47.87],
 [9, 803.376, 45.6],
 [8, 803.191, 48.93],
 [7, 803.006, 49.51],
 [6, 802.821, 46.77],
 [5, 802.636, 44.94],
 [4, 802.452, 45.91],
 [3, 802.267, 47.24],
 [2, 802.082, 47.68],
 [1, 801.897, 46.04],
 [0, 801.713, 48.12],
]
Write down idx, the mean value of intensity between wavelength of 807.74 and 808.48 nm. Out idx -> 48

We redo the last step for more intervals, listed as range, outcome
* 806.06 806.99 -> 47.2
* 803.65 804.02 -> 47.9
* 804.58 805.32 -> 46.8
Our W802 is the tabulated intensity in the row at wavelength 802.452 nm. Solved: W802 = 45.91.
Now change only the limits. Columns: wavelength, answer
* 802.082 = 47.68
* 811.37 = 48.06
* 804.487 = 47.13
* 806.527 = 45.71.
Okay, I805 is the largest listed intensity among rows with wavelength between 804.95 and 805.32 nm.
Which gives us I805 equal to 49.08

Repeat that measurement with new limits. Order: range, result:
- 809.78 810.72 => 48.4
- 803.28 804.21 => 48.54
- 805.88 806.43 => 50.13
